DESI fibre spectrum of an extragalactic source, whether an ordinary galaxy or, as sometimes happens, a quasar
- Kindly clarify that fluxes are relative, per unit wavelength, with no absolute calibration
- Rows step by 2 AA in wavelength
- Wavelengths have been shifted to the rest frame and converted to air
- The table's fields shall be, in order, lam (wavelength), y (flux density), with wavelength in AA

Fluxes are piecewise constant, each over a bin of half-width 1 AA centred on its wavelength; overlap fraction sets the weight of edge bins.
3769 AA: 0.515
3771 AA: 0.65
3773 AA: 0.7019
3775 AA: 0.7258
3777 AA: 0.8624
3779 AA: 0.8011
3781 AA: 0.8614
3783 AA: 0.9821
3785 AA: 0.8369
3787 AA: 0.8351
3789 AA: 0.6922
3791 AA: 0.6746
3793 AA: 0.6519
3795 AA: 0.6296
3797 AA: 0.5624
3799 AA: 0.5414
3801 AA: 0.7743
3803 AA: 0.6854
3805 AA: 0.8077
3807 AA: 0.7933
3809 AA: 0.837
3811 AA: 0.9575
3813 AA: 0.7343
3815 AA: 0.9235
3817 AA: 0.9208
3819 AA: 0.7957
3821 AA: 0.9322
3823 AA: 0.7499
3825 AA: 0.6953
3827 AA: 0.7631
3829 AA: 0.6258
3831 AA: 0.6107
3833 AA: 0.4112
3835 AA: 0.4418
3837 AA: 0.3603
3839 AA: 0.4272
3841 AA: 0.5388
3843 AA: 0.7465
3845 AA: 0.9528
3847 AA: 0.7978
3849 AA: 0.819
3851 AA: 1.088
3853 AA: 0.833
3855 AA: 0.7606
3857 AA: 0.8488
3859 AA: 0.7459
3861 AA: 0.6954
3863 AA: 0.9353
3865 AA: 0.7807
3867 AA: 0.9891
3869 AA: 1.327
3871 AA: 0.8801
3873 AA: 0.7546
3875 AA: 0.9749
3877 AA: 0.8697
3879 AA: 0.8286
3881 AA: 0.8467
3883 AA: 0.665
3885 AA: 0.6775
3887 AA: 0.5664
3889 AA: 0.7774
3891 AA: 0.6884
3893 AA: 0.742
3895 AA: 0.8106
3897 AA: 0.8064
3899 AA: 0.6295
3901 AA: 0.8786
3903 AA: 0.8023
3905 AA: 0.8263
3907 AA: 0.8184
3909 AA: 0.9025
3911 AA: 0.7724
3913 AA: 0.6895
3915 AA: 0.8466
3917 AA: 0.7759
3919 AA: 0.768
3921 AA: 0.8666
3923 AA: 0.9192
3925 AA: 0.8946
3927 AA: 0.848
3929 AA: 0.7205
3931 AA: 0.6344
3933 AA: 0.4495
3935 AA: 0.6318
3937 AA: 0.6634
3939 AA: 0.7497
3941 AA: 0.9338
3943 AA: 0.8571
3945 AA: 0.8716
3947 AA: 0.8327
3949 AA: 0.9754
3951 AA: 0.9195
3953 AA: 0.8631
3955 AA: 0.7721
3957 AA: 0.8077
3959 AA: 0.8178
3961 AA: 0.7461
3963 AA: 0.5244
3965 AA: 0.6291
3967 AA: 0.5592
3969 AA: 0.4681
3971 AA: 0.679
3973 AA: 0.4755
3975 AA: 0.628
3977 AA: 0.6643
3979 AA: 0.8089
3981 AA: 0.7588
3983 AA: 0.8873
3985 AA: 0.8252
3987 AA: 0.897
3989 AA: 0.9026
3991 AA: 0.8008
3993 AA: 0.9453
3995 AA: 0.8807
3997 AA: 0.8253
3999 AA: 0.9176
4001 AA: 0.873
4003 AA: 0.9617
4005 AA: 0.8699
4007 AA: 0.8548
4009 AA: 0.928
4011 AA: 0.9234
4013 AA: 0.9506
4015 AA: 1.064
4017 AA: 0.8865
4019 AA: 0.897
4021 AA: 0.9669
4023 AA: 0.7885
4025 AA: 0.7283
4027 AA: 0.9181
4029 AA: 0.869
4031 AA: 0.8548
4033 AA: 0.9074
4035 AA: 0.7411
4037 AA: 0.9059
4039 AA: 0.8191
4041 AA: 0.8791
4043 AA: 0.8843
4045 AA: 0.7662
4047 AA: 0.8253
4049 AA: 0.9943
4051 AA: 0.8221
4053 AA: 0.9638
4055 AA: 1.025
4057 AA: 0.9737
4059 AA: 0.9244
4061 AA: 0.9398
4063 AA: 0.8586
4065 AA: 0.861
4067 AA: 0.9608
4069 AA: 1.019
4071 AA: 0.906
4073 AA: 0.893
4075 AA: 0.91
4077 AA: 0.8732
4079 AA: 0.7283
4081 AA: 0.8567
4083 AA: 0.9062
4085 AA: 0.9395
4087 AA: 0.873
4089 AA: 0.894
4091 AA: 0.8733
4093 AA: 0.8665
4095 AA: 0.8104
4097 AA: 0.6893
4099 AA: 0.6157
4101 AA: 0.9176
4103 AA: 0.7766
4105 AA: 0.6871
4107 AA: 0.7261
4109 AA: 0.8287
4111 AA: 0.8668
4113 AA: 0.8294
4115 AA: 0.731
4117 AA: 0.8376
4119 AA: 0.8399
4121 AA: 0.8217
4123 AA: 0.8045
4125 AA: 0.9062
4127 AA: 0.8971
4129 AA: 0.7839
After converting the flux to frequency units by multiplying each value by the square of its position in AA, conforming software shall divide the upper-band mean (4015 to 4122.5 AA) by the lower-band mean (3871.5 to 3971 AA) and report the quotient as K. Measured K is 1.20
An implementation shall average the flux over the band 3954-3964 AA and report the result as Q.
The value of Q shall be 0.734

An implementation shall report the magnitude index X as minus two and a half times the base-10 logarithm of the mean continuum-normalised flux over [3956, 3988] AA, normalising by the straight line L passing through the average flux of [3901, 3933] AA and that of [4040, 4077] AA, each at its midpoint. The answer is 0.20 mag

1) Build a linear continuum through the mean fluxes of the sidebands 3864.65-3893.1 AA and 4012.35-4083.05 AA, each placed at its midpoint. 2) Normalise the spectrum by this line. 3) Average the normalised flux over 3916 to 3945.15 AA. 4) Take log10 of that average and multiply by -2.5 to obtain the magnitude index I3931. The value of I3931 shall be 0.10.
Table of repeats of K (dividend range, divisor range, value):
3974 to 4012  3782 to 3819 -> 1.22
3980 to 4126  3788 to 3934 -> 1.25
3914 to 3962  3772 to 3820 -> 1.11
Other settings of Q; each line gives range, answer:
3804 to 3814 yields 0.826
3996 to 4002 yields 0.872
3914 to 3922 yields 0.814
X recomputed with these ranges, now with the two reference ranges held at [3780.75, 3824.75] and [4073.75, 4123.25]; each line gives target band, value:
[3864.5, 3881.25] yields -0.173 mag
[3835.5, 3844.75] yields 0.386 mag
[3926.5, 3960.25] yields 0.020 mag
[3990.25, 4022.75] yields -0.126 mag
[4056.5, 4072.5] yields -0.140 mag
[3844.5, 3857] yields -0.112 mag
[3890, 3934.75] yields 0.027 mag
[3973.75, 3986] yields 0.066 mag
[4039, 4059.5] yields -0.111 mag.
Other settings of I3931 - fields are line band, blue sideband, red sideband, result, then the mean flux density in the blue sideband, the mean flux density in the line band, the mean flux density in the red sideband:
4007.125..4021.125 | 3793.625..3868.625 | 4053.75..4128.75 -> -0.14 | 0.748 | 0.938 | 0.856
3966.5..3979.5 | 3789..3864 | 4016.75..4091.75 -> 0.34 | 0.731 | 0.606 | 0.885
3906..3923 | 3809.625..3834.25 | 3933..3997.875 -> -0.07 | 0.758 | 0.812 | 0.764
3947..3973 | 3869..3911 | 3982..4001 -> 0.18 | 0.8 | 0.724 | 0.876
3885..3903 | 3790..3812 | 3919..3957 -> 0.05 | 0.72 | 0.738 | 0.8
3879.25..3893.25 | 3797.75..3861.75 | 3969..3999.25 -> 0.06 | 0.737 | 0.714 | 0.779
